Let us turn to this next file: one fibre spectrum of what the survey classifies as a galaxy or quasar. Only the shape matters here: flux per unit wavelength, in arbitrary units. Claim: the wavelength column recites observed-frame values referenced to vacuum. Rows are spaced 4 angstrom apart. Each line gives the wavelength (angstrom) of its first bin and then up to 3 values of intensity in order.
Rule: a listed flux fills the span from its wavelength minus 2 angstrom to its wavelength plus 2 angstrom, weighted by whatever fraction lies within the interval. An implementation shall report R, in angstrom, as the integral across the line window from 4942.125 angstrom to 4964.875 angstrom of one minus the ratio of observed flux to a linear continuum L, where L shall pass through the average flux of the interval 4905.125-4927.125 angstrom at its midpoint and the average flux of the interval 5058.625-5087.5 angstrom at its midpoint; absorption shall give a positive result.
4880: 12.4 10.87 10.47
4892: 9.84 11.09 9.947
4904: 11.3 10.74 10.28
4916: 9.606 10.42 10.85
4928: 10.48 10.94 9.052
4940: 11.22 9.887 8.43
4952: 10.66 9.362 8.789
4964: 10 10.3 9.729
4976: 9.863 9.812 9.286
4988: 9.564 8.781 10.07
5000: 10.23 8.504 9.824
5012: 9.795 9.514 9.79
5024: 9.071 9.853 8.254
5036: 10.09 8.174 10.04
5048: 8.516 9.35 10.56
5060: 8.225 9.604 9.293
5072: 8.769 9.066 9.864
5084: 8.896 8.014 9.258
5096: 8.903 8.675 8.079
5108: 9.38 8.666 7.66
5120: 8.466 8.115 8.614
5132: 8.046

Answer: 1.4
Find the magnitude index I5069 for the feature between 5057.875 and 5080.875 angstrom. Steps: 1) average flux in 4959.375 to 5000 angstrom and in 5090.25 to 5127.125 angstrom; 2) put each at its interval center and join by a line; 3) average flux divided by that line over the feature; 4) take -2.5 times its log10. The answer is -0.02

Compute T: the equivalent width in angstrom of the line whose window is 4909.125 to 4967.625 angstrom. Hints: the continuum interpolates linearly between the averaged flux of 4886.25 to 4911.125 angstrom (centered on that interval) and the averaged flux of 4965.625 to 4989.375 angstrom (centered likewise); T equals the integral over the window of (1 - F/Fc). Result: 0.8 angstrom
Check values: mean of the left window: 10.6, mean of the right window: 9.77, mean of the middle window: 10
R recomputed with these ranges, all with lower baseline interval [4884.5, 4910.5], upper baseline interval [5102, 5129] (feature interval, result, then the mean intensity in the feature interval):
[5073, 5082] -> -0.6 angstrom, 9.39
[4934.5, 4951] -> 0.7 angstrom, 9.73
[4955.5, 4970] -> 0.4 angstrom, 9.64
